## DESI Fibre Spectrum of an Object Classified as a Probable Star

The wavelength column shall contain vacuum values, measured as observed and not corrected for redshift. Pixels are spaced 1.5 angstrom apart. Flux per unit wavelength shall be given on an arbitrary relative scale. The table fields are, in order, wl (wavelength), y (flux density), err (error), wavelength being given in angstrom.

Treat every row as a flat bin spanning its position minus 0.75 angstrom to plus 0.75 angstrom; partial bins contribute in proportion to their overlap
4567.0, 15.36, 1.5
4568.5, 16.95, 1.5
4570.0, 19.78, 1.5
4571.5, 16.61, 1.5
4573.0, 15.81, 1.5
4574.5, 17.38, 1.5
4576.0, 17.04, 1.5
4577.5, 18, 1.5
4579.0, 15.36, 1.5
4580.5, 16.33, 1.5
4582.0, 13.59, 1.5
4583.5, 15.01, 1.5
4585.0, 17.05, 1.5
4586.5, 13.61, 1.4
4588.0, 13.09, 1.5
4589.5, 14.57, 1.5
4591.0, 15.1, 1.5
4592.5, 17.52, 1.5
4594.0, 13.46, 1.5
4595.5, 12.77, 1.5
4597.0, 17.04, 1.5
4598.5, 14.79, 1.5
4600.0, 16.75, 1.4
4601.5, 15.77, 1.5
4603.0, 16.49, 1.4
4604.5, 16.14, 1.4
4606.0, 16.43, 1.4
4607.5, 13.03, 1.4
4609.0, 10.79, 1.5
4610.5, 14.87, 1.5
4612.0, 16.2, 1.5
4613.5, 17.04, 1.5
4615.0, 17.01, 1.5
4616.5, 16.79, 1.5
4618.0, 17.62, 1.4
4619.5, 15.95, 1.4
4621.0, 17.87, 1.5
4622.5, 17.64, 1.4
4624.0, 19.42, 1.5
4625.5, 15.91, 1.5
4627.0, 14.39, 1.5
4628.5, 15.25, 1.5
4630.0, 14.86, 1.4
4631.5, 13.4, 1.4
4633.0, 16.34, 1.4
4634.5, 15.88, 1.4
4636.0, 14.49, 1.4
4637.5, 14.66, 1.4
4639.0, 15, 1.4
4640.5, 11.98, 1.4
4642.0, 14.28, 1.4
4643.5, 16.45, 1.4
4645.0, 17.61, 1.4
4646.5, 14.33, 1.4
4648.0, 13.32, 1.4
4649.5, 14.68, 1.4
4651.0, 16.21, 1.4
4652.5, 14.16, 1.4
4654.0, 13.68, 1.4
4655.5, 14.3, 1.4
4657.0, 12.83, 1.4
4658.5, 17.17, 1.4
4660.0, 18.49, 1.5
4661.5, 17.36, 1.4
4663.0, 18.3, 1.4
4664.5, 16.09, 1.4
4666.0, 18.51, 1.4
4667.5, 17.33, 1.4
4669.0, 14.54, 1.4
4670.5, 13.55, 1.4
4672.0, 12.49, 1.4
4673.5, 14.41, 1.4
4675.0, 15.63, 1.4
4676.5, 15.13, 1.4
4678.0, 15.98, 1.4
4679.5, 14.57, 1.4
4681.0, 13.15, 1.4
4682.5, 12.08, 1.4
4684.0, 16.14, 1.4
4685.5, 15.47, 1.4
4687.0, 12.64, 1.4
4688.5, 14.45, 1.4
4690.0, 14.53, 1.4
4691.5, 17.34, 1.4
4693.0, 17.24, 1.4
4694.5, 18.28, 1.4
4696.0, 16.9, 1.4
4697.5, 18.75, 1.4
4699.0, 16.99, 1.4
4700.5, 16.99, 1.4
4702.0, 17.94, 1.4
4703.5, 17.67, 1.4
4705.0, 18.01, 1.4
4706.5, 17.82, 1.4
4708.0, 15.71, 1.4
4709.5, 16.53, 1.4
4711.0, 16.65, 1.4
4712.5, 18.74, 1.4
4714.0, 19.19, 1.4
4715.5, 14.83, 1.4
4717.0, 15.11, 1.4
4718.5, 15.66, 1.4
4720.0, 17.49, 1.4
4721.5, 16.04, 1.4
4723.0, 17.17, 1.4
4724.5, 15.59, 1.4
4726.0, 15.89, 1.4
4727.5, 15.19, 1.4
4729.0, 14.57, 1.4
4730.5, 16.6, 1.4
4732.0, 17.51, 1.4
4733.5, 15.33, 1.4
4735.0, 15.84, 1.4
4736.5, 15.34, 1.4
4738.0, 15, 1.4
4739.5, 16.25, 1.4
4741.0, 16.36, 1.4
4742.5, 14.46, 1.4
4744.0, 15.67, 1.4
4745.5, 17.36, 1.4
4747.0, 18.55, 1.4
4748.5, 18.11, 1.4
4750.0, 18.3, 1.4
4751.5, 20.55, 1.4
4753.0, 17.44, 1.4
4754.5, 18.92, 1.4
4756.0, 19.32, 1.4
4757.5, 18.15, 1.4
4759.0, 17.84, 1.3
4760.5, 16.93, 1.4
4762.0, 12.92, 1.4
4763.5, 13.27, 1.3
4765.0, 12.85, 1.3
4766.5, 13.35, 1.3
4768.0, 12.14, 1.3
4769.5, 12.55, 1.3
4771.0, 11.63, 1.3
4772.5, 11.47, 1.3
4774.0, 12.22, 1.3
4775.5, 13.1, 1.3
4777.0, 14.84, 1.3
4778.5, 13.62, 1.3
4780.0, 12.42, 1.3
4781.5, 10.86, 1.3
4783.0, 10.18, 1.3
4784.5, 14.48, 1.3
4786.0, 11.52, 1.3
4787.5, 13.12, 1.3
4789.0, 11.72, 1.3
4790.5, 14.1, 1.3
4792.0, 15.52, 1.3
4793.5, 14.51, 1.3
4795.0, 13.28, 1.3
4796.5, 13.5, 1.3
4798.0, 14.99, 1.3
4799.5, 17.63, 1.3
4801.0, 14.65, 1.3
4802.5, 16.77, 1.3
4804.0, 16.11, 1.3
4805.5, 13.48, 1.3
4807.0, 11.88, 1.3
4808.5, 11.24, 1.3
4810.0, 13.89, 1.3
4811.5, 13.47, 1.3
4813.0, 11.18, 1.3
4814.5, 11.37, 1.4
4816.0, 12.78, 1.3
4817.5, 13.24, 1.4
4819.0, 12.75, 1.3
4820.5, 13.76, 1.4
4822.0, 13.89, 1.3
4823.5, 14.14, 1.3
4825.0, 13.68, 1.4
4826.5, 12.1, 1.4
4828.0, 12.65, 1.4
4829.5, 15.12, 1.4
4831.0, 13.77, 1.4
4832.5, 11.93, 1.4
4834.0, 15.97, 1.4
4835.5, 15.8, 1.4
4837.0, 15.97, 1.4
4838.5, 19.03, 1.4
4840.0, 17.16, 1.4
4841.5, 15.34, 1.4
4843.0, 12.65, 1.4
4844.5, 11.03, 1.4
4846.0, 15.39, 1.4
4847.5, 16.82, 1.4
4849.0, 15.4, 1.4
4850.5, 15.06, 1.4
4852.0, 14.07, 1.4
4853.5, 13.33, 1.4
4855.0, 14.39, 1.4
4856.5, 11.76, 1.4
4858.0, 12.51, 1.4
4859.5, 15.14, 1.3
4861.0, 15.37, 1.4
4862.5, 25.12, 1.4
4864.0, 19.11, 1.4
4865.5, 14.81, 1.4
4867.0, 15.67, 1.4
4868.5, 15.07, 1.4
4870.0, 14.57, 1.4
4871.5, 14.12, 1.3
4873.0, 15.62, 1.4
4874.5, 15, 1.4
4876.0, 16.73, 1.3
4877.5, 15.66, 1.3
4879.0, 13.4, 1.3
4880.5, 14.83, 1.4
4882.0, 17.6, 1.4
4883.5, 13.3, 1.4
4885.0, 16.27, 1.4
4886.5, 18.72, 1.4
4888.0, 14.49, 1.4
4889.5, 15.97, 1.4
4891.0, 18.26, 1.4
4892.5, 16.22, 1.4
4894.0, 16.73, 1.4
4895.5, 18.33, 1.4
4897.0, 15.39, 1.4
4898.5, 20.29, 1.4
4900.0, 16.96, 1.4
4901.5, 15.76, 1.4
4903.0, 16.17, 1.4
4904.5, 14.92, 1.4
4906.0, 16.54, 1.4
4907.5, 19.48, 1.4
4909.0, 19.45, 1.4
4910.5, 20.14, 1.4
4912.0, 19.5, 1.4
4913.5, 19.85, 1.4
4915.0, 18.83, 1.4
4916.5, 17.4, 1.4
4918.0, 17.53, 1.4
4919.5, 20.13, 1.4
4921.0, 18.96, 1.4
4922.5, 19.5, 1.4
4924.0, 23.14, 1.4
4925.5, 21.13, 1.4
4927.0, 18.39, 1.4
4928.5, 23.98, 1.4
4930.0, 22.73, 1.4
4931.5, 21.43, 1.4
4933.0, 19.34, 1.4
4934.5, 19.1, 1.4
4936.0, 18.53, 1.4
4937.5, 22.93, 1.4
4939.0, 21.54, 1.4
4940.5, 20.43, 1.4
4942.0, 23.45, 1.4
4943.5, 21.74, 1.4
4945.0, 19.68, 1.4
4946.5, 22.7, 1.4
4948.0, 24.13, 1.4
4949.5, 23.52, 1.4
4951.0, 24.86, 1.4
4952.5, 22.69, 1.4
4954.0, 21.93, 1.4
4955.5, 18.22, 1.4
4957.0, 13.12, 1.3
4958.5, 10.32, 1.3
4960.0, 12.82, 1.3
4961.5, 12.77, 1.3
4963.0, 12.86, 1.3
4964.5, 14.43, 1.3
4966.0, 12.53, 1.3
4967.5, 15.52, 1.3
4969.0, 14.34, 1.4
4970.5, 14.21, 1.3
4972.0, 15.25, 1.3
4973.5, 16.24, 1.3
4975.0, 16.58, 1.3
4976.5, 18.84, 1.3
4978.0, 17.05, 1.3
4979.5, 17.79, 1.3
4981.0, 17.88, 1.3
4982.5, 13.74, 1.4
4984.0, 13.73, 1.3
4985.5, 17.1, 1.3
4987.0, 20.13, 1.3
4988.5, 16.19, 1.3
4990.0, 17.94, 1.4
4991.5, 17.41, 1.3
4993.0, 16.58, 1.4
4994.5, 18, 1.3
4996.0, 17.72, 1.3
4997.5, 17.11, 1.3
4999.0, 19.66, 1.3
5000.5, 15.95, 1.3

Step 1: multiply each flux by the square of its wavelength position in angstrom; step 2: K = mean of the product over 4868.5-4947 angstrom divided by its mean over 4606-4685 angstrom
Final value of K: 1.33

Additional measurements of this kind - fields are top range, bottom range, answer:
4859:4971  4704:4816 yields 1.27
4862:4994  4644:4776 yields 1.23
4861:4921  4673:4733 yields 1.14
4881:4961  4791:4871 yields 1.35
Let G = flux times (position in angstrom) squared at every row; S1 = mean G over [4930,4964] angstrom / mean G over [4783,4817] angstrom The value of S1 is 1.52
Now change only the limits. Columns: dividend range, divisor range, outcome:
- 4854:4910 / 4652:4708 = 1.11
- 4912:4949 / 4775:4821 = 1.63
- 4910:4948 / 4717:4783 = 1.44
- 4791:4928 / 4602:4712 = 1.09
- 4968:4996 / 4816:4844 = 1.24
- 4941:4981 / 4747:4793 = 1.31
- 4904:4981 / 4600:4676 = 1.36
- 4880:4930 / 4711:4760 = 1.15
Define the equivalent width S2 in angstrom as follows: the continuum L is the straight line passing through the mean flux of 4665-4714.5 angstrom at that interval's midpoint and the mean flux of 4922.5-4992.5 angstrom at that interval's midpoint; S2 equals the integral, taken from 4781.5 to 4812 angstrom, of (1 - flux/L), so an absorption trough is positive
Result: 5.9 angstrom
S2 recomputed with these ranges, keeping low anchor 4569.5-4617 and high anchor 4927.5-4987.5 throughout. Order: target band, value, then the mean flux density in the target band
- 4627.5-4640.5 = 0.9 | 14.8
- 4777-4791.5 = 3.7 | 12.6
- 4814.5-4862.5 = 8.3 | 14.4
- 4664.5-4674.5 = 0.6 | 15.2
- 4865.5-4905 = 3.9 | 16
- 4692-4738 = -0.5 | 16.7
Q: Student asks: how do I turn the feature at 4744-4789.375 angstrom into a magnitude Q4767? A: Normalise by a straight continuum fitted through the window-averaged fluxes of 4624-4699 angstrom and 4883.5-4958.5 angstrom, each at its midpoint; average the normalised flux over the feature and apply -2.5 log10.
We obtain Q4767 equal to 0.15 mag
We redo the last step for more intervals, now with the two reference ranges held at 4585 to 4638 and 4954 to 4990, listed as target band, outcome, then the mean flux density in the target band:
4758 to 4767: 0.06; 14.7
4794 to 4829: 0.14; 13.6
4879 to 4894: -0.04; 16.1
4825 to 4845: 0.07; 14.5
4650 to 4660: 0.04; 15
